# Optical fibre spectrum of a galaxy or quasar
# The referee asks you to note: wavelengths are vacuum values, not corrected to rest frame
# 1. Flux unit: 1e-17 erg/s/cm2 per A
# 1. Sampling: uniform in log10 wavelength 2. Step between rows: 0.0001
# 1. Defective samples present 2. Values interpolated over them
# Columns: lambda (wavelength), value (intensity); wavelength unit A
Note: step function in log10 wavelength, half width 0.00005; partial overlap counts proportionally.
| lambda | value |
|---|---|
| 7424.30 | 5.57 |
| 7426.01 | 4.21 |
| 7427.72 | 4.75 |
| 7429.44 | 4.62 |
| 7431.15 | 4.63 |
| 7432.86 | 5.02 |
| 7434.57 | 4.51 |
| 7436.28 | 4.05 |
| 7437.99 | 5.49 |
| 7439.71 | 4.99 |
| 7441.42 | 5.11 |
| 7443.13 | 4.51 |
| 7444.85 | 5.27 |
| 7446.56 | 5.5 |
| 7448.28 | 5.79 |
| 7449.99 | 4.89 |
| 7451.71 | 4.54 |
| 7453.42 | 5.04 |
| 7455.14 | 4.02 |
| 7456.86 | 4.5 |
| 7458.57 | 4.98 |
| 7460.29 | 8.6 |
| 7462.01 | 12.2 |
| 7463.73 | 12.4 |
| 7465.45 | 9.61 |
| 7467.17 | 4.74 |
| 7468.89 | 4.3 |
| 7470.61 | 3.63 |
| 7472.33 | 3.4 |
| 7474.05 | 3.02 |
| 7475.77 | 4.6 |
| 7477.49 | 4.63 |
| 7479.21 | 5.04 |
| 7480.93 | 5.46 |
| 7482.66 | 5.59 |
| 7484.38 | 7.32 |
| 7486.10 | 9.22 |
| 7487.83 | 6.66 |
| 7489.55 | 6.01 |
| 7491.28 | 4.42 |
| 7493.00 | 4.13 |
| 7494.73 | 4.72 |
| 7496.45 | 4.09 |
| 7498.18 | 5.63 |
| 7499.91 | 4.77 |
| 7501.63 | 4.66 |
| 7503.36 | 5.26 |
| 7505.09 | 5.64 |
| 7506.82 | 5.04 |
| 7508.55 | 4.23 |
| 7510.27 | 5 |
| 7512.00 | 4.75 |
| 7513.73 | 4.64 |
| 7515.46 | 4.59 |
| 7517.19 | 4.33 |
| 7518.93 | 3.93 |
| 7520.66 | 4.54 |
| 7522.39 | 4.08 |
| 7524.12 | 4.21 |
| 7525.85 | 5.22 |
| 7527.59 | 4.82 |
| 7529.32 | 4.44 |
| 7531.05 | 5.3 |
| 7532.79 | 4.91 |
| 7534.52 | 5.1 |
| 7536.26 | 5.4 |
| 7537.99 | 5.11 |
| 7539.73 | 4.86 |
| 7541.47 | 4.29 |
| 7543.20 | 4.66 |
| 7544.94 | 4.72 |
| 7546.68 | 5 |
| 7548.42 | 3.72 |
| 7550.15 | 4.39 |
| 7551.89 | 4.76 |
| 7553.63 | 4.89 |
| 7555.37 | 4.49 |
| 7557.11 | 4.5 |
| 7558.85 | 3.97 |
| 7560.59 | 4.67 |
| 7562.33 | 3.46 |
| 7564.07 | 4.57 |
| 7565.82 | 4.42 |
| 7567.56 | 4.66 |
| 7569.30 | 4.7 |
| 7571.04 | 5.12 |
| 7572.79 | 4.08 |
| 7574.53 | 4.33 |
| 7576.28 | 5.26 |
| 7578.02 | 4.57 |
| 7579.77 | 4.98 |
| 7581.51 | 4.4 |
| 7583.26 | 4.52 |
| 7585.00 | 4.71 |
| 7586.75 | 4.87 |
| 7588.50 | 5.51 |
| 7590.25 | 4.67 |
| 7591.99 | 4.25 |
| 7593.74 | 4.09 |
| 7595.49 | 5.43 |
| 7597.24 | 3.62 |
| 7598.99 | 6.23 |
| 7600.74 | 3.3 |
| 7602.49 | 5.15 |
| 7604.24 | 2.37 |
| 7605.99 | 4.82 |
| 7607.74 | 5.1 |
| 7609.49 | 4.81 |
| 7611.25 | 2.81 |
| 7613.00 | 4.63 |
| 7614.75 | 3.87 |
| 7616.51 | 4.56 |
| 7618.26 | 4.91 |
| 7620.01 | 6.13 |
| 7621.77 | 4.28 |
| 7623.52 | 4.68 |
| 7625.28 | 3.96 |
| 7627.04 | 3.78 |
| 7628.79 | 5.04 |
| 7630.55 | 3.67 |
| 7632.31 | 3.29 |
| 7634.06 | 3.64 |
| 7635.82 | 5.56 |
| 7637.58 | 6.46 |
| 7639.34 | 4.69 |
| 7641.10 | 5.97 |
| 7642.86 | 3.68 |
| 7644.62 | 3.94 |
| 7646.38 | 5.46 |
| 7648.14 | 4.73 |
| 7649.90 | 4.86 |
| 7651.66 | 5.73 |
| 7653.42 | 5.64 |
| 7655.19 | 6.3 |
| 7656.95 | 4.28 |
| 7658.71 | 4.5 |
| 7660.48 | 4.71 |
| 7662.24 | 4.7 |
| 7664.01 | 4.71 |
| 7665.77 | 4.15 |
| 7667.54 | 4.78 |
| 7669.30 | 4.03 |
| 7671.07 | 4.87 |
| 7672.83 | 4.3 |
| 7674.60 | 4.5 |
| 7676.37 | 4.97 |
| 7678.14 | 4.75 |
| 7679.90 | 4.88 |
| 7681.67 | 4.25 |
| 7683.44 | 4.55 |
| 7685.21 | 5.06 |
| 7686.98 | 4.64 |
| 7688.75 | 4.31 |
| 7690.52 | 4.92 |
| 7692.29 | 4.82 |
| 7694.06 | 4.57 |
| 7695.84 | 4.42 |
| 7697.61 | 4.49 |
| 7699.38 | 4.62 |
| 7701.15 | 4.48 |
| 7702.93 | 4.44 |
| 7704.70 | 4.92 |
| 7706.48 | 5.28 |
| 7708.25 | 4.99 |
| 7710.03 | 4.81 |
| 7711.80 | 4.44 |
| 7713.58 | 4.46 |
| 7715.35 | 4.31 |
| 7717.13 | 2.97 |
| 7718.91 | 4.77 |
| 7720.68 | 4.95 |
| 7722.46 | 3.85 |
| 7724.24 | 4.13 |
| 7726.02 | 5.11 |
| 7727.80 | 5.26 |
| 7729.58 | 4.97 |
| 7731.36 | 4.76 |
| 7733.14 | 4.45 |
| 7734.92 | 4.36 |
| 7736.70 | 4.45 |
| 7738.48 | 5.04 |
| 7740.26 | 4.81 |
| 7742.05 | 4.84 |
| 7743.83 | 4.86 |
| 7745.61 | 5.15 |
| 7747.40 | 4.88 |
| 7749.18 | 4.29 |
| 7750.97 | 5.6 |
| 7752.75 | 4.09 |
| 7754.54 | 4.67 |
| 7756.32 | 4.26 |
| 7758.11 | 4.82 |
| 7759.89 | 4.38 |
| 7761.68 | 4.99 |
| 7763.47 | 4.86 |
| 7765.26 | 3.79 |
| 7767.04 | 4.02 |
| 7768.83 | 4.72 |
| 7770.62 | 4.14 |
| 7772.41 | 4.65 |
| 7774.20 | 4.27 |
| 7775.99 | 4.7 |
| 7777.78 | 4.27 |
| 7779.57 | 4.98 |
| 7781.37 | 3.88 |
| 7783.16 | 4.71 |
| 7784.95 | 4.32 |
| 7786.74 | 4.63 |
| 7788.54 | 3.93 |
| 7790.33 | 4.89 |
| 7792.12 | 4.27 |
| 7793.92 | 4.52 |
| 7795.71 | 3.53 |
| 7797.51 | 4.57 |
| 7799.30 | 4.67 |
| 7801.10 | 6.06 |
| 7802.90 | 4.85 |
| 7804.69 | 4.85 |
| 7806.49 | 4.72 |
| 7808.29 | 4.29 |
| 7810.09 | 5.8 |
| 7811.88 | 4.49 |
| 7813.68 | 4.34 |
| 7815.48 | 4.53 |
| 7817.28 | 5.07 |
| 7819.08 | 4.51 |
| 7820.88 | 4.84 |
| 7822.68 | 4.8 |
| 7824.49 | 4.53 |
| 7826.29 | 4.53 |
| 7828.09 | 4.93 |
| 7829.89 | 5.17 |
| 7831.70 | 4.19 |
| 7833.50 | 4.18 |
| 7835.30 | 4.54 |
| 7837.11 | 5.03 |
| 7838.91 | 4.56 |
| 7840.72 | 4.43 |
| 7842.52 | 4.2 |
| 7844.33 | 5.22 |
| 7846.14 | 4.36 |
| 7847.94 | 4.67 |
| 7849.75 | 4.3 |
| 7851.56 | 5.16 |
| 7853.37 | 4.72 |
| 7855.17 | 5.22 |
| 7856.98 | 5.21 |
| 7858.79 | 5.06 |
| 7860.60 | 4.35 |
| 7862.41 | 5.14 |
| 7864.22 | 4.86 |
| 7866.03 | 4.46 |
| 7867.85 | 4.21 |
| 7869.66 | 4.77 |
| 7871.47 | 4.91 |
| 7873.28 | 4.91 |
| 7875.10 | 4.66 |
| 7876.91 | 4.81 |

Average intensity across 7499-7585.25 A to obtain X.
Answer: 4.65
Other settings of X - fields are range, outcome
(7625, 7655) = 4.76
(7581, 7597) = 4.68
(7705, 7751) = 4.67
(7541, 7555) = 4.56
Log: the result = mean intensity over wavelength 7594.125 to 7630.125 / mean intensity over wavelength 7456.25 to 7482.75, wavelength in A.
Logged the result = 0.73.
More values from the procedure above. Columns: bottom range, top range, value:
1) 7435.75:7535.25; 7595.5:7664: 0.87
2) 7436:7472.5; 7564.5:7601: 0.80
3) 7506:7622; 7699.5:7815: 1.00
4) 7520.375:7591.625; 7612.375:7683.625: 1.01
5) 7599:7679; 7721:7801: 0.99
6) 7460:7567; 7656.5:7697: 0.89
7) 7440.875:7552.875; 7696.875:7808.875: 0.88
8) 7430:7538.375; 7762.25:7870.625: 0.88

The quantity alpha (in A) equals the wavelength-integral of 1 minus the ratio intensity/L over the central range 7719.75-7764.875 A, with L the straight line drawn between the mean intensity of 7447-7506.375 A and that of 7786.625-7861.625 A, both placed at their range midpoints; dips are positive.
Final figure 2.0 A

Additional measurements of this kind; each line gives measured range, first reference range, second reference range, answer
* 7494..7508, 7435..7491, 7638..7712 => 1.6 A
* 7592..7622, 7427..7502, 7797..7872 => 4.2 A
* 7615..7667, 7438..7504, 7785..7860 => 4.2 A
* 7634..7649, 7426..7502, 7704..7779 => -0.2 A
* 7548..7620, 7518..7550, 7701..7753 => 2.4 A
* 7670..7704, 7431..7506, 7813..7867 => 2.8 A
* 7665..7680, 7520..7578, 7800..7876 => 0.4 A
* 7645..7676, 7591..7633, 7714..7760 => -2.5 A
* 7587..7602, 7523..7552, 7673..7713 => 0.2 A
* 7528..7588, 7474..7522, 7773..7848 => 4.2 A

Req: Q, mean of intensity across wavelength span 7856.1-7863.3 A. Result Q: 4.94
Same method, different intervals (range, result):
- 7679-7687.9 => 4.68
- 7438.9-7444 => 4.87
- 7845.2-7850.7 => 4.45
